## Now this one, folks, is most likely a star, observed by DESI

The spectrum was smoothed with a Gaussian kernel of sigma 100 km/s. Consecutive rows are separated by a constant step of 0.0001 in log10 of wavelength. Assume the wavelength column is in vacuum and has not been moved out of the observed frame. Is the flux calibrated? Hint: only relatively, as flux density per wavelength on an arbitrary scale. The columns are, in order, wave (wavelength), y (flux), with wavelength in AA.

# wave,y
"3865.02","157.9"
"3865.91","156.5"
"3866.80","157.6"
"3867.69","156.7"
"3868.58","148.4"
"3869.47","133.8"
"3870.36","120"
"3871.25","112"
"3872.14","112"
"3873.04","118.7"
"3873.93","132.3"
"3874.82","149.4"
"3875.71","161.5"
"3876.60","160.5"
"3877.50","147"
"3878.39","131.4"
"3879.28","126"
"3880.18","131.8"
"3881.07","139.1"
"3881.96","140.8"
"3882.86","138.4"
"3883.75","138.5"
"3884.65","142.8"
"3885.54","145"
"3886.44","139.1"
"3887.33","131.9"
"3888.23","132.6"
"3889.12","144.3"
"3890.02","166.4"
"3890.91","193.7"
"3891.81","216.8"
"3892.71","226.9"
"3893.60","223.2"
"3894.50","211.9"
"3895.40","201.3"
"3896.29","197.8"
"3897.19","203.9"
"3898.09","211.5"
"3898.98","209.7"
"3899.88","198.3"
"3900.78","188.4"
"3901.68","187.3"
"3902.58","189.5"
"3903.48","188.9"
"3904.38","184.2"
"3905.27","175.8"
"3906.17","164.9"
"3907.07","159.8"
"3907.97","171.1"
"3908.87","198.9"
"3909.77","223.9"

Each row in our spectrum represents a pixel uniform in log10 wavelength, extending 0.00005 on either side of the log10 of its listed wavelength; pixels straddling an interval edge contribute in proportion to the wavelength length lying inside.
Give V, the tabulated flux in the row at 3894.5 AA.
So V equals 211.9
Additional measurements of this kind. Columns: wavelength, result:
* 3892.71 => 226.9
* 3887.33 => 131.9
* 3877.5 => 147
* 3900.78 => 188.4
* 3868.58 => 148.4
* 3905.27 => 175.8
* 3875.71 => 161.5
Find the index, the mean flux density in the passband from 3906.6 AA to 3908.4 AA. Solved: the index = 165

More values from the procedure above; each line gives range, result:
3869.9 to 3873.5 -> 116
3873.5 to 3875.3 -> 142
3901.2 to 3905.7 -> 185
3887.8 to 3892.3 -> 171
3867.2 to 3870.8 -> 140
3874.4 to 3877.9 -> 155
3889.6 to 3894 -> 206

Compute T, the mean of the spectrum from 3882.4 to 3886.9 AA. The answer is 141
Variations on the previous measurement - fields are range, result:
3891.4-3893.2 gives 222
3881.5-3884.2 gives 139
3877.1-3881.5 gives 135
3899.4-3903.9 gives 190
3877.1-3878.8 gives 139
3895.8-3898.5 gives 204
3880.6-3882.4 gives 140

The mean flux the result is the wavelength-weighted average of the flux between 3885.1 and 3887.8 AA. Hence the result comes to 138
